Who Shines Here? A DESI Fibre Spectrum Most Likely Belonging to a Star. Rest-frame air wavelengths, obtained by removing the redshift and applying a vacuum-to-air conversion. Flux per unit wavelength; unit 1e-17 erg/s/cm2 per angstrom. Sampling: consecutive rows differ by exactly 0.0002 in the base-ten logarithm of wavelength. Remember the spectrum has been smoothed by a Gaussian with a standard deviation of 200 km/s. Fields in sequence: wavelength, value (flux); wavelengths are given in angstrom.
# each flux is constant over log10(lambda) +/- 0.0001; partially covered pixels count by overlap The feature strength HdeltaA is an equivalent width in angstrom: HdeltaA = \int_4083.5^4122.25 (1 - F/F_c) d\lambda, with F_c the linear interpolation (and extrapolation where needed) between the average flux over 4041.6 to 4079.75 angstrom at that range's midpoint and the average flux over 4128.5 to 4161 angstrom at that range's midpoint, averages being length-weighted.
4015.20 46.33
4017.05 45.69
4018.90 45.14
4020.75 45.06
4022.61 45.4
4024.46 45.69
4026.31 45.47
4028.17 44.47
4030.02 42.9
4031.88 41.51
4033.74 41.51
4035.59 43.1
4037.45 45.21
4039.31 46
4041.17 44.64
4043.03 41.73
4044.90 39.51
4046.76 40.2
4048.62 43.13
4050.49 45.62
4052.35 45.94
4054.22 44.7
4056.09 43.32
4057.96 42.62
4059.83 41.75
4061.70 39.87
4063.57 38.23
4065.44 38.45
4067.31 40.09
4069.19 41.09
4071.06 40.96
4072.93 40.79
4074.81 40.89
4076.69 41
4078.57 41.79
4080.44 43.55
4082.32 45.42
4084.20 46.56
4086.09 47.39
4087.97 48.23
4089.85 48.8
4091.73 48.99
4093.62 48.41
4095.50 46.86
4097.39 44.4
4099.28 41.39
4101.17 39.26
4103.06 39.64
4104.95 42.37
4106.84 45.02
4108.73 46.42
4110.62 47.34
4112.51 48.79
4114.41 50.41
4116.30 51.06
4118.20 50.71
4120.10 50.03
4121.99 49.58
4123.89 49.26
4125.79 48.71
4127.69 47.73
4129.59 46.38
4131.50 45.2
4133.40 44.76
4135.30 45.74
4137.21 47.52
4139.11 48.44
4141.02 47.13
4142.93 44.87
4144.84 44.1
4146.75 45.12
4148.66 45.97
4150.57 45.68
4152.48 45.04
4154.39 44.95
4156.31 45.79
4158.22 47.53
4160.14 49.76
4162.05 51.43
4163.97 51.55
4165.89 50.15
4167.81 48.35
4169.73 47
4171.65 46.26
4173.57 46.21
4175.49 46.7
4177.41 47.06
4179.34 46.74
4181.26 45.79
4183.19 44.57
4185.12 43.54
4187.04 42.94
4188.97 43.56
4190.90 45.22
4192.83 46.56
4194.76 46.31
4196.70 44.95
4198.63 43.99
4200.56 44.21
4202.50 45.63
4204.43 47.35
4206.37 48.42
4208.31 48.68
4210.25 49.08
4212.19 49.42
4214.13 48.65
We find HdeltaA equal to -2.5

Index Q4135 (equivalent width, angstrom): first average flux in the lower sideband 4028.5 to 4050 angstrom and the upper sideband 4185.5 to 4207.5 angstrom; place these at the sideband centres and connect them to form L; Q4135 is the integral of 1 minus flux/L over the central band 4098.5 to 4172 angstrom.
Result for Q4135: -4.1 angstrom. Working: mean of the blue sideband 42.8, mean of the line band 46.9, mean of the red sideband 45.4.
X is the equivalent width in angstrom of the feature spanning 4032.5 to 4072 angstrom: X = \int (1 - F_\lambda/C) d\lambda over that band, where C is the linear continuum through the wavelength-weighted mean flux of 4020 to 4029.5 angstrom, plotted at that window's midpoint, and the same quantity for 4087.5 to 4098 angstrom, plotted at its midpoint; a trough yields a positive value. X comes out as 3.3 angstrom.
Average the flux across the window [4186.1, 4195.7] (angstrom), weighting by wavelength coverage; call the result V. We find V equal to 44.9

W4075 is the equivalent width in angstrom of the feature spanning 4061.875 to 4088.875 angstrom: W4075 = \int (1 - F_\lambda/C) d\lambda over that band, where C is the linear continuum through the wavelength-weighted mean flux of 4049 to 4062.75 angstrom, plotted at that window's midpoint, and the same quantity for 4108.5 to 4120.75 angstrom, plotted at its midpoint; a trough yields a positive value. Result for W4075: 1.78 angstrom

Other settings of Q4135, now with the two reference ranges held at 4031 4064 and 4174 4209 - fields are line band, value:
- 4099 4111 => 0.3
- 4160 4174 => -1.2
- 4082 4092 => -0.9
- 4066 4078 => 0.7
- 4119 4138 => -1.3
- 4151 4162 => -0.5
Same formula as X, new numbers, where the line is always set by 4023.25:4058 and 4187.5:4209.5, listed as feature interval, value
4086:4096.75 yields -0.91 angstrom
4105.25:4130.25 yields -2.10 angstrom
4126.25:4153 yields -0.62 angstrom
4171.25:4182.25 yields -0.22 angstrom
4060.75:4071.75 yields 1.05 angstrom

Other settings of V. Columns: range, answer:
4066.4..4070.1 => 40.5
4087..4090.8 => 48.6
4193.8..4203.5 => 45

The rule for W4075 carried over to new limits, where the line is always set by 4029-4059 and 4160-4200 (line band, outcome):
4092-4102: 0.0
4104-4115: -0.4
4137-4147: -0.1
